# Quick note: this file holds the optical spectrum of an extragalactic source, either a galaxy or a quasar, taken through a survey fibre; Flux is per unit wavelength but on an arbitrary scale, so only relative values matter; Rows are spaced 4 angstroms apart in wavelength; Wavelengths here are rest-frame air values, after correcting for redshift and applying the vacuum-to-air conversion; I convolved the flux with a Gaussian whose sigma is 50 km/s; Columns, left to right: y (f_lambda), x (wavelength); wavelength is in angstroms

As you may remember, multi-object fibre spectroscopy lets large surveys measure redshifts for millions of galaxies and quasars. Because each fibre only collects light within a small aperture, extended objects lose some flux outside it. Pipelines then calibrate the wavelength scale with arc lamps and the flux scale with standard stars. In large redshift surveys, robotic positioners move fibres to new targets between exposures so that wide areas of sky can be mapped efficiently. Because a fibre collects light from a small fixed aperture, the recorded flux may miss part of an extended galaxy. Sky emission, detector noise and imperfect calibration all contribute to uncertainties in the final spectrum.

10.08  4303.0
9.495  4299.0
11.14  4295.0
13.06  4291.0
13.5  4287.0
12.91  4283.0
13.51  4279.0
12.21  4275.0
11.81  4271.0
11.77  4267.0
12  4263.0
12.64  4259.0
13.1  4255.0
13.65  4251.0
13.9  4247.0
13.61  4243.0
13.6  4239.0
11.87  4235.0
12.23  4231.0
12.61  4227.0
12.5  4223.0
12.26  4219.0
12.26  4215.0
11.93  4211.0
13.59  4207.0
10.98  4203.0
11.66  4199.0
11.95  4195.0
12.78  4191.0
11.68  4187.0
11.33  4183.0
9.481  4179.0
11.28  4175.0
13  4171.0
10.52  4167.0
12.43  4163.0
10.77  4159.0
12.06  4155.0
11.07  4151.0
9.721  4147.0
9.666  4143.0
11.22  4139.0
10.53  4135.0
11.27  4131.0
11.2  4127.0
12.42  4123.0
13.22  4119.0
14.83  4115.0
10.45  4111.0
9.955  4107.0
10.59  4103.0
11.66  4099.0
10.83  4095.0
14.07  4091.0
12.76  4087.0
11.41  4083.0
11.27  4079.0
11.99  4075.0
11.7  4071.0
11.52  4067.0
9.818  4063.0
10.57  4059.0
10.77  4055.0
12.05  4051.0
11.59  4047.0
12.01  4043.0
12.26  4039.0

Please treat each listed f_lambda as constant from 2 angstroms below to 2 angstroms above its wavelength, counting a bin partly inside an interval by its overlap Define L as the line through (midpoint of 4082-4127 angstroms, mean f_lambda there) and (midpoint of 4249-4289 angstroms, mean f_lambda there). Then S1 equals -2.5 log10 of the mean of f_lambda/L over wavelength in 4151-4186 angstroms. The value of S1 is 0.08 mag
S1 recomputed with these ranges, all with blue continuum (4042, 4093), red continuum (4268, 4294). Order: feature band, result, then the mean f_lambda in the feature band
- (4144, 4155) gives 0.14 mag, 10.6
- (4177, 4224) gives 0.04 mag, 11.9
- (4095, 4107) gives 0.09 mag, 10.9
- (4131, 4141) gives 0.10 mag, 11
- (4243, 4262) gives -0.06 mag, 13.3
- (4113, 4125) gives -0.14 mag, 13.5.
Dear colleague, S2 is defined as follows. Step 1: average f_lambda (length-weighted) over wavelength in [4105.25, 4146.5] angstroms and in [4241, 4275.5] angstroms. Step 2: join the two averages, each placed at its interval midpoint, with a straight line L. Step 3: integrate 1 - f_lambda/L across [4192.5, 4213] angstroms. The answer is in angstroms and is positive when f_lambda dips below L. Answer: 0.3 angstroms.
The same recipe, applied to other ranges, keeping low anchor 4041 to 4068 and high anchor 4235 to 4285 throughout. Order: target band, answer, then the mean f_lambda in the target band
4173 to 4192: 1.54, 11.2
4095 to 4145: 1.34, 11.4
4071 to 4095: -1.51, 12.1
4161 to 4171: 0.25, 11.8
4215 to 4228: 0.13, 12.4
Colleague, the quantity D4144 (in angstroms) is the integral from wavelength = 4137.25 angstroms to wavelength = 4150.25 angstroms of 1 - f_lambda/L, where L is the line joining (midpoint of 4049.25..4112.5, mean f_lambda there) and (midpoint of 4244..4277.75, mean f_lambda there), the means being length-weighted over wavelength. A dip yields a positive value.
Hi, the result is 1.7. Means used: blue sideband 11.3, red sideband 12.7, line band 10.3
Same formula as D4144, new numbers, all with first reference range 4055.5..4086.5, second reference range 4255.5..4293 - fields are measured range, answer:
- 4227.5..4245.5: -0.7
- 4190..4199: -0.1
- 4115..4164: 1.2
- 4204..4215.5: -0.3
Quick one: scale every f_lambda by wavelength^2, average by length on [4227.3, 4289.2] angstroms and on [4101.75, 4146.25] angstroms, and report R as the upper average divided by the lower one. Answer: 1.20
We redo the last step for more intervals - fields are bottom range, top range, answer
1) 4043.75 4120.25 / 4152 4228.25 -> 1.07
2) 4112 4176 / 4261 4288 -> 1.15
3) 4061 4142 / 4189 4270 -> 1.15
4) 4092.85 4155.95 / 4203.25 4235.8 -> 1.15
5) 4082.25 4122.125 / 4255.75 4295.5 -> 1.13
